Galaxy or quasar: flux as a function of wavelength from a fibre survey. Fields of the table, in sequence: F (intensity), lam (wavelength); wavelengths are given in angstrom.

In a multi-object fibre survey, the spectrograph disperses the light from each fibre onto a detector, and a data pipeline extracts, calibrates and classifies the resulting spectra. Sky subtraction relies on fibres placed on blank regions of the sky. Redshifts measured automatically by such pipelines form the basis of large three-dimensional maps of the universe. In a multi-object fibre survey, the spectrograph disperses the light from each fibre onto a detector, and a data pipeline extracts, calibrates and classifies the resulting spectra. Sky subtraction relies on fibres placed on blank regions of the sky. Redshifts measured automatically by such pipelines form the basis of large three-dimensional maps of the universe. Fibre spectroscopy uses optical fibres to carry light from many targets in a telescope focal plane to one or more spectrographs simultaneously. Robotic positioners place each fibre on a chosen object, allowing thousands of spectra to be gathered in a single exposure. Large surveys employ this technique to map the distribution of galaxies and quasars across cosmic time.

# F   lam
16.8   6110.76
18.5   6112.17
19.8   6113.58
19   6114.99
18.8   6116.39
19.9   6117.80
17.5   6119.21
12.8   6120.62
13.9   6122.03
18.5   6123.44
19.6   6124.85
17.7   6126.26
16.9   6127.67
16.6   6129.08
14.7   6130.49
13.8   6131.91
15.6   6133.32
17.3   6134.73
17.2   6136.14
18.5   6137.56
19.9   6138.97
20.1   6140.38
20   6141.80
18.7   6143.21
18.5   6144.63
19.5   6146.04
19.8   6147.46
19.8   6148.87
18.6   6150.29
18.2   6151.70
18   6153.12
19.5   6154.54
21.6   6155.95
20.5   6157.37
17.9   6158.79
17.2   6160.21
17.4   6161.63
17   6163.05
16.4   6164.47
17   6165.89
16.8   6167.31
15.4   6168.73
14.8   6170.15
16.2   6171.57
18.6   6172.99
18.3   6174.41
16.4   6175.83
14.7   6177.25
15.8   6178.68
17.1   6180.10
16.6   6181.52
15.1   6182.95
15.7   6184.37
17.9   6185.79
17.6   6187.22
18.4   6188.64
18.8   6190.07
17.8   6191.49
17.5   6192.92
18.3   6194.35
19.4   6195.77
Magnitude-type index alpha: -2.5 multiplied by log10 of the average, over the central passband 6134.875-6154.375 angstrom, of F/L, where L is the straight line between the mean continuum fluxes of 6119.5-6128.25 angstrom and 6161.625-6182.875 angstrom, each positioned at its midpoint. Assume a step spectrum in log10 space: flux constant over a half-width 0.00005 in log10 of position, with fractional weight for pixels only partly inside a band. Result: -0.15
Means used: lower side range 16.6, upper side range 16.5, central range 18.9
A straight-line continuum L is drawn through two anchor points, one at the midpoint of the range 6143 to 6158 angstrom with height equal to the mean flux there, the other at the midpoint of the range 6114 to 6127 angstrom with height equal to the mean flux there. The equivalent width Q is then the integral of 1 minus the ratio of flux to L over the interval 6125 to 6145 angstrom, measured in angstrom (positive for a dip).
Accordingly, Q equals 0.9 angstrom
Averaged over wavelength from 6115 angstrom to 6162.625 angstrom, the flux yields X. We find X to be 18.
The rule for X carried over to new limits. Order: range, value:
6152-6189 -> 17.2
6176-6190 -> 16.6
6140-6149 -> 19.4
